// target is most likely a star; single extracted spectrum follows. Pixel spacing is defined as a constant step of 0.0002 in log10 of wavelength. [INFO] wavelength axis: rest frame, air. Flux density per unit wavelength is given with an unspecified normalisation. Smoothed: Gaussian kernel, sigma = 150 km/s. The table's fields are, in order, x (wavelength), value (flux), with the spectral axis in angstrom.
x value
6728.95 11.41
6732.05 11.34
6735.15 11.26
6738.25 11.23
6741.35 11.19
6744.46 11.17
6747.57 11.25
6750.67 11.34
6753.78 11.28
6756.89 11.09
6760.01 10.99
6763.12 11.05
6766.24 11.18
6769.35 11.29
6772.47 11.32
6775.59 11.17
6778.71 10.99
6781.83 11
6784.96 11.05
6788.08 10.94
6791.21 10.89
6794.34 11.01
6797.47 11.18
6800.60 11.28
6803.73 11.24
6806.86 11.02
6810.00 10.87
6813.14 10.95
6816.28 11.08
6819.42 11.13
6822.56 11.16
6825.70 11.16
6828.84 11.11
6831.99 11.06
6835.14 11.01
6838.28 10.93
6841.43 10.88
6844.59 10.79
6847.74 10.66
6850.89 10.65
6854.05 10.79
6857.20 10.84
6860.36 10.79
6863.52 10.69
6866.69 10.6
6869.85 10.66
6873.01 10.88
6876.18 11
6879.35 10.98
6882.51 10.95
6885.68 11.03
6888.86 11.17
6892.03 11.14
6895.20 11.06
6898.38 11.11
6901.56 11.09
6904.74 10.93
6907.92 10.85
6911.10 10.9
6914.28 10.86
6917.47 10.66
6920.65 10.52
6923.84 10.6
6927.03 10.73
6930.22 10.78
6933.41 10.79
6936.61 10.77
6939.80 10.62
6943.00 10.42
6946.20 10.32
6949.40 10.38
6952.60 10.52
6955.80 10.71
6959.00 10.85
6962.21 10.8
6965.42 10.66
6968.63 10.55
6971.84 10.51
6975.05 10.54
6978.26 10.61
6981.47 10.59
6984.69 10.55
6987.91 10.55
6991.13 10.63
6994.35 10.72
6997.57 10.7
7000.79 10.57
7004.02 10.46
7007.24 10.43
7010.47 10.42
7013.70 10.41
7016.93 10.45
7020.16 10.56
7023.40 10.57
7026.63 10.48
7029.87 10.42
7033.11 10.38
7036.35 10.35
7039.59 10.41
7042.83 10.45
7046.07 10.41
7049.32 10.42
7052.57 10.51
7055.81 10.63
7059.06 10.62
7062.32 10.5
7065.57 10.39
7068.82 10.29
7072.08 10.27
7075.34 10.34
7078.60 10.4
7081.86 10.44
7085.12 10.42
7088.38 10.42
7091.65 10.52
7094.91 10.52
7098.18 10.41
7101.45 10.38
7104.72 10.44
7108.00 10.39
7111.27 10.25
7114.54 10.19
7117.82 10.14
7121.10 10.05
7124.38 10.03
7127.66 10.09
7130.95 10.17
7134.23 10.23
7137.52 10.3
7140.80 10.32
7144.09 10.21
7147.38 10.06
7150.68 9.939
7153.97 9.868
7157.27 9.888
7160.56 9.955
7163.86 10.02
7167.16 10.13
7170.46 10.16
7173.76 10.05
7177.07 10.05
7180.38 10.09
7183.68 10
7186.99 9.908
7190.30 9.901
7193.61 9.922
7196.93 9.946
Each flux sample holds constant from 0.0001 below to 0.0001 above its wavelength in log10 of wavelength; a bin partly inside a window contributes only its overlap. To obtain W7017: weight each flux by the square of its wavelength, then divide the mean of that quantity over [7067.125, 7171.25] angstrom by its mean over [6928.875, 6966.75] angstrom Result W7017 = 1.0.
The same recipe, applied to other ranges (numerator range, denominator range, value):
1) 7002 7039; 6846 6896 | 1.00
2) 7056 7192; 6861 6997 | 1.01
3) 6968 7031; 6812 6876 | 1.01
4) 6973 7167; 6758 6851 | 1.01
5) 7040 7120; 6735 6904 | 1.02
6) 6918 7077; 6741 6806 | 1.01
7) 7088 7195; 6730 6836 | 1.01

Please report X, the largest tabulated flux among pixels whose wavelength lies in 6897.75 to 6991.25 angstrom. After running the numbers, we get 11.11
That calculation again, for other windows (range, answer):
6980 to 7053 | 10.72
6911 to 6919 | 10.9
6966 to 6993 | 10.63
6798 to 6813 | 11.28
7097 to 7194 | 10.44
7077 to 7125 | 10.52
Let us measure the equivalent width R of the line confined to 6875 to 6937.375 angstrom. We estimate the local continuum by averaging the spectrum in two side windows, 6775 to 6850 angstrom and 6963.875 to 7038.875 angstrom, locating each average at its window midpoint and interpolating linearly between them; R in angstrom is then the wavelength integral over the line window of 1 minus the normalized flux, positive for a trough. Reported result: -0.7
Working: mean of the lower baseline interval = 11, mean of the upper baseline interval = 10.5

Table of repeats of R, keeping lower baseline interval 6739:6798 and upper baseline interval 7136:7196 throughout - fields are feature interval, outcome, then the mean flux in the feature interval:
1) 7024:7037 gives -0.02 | 10.4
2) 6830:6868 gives 0.33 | 10.8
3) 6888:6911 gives -0.57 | 11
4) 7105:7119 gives -0.10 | 10.3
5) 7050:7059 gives -0.19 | 10.6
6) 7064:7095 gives -0.36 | 10.4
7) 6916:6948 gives 0.18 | 10.6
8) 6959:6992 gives -0.16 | 10.6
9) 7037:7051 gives -0.06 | 10.4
